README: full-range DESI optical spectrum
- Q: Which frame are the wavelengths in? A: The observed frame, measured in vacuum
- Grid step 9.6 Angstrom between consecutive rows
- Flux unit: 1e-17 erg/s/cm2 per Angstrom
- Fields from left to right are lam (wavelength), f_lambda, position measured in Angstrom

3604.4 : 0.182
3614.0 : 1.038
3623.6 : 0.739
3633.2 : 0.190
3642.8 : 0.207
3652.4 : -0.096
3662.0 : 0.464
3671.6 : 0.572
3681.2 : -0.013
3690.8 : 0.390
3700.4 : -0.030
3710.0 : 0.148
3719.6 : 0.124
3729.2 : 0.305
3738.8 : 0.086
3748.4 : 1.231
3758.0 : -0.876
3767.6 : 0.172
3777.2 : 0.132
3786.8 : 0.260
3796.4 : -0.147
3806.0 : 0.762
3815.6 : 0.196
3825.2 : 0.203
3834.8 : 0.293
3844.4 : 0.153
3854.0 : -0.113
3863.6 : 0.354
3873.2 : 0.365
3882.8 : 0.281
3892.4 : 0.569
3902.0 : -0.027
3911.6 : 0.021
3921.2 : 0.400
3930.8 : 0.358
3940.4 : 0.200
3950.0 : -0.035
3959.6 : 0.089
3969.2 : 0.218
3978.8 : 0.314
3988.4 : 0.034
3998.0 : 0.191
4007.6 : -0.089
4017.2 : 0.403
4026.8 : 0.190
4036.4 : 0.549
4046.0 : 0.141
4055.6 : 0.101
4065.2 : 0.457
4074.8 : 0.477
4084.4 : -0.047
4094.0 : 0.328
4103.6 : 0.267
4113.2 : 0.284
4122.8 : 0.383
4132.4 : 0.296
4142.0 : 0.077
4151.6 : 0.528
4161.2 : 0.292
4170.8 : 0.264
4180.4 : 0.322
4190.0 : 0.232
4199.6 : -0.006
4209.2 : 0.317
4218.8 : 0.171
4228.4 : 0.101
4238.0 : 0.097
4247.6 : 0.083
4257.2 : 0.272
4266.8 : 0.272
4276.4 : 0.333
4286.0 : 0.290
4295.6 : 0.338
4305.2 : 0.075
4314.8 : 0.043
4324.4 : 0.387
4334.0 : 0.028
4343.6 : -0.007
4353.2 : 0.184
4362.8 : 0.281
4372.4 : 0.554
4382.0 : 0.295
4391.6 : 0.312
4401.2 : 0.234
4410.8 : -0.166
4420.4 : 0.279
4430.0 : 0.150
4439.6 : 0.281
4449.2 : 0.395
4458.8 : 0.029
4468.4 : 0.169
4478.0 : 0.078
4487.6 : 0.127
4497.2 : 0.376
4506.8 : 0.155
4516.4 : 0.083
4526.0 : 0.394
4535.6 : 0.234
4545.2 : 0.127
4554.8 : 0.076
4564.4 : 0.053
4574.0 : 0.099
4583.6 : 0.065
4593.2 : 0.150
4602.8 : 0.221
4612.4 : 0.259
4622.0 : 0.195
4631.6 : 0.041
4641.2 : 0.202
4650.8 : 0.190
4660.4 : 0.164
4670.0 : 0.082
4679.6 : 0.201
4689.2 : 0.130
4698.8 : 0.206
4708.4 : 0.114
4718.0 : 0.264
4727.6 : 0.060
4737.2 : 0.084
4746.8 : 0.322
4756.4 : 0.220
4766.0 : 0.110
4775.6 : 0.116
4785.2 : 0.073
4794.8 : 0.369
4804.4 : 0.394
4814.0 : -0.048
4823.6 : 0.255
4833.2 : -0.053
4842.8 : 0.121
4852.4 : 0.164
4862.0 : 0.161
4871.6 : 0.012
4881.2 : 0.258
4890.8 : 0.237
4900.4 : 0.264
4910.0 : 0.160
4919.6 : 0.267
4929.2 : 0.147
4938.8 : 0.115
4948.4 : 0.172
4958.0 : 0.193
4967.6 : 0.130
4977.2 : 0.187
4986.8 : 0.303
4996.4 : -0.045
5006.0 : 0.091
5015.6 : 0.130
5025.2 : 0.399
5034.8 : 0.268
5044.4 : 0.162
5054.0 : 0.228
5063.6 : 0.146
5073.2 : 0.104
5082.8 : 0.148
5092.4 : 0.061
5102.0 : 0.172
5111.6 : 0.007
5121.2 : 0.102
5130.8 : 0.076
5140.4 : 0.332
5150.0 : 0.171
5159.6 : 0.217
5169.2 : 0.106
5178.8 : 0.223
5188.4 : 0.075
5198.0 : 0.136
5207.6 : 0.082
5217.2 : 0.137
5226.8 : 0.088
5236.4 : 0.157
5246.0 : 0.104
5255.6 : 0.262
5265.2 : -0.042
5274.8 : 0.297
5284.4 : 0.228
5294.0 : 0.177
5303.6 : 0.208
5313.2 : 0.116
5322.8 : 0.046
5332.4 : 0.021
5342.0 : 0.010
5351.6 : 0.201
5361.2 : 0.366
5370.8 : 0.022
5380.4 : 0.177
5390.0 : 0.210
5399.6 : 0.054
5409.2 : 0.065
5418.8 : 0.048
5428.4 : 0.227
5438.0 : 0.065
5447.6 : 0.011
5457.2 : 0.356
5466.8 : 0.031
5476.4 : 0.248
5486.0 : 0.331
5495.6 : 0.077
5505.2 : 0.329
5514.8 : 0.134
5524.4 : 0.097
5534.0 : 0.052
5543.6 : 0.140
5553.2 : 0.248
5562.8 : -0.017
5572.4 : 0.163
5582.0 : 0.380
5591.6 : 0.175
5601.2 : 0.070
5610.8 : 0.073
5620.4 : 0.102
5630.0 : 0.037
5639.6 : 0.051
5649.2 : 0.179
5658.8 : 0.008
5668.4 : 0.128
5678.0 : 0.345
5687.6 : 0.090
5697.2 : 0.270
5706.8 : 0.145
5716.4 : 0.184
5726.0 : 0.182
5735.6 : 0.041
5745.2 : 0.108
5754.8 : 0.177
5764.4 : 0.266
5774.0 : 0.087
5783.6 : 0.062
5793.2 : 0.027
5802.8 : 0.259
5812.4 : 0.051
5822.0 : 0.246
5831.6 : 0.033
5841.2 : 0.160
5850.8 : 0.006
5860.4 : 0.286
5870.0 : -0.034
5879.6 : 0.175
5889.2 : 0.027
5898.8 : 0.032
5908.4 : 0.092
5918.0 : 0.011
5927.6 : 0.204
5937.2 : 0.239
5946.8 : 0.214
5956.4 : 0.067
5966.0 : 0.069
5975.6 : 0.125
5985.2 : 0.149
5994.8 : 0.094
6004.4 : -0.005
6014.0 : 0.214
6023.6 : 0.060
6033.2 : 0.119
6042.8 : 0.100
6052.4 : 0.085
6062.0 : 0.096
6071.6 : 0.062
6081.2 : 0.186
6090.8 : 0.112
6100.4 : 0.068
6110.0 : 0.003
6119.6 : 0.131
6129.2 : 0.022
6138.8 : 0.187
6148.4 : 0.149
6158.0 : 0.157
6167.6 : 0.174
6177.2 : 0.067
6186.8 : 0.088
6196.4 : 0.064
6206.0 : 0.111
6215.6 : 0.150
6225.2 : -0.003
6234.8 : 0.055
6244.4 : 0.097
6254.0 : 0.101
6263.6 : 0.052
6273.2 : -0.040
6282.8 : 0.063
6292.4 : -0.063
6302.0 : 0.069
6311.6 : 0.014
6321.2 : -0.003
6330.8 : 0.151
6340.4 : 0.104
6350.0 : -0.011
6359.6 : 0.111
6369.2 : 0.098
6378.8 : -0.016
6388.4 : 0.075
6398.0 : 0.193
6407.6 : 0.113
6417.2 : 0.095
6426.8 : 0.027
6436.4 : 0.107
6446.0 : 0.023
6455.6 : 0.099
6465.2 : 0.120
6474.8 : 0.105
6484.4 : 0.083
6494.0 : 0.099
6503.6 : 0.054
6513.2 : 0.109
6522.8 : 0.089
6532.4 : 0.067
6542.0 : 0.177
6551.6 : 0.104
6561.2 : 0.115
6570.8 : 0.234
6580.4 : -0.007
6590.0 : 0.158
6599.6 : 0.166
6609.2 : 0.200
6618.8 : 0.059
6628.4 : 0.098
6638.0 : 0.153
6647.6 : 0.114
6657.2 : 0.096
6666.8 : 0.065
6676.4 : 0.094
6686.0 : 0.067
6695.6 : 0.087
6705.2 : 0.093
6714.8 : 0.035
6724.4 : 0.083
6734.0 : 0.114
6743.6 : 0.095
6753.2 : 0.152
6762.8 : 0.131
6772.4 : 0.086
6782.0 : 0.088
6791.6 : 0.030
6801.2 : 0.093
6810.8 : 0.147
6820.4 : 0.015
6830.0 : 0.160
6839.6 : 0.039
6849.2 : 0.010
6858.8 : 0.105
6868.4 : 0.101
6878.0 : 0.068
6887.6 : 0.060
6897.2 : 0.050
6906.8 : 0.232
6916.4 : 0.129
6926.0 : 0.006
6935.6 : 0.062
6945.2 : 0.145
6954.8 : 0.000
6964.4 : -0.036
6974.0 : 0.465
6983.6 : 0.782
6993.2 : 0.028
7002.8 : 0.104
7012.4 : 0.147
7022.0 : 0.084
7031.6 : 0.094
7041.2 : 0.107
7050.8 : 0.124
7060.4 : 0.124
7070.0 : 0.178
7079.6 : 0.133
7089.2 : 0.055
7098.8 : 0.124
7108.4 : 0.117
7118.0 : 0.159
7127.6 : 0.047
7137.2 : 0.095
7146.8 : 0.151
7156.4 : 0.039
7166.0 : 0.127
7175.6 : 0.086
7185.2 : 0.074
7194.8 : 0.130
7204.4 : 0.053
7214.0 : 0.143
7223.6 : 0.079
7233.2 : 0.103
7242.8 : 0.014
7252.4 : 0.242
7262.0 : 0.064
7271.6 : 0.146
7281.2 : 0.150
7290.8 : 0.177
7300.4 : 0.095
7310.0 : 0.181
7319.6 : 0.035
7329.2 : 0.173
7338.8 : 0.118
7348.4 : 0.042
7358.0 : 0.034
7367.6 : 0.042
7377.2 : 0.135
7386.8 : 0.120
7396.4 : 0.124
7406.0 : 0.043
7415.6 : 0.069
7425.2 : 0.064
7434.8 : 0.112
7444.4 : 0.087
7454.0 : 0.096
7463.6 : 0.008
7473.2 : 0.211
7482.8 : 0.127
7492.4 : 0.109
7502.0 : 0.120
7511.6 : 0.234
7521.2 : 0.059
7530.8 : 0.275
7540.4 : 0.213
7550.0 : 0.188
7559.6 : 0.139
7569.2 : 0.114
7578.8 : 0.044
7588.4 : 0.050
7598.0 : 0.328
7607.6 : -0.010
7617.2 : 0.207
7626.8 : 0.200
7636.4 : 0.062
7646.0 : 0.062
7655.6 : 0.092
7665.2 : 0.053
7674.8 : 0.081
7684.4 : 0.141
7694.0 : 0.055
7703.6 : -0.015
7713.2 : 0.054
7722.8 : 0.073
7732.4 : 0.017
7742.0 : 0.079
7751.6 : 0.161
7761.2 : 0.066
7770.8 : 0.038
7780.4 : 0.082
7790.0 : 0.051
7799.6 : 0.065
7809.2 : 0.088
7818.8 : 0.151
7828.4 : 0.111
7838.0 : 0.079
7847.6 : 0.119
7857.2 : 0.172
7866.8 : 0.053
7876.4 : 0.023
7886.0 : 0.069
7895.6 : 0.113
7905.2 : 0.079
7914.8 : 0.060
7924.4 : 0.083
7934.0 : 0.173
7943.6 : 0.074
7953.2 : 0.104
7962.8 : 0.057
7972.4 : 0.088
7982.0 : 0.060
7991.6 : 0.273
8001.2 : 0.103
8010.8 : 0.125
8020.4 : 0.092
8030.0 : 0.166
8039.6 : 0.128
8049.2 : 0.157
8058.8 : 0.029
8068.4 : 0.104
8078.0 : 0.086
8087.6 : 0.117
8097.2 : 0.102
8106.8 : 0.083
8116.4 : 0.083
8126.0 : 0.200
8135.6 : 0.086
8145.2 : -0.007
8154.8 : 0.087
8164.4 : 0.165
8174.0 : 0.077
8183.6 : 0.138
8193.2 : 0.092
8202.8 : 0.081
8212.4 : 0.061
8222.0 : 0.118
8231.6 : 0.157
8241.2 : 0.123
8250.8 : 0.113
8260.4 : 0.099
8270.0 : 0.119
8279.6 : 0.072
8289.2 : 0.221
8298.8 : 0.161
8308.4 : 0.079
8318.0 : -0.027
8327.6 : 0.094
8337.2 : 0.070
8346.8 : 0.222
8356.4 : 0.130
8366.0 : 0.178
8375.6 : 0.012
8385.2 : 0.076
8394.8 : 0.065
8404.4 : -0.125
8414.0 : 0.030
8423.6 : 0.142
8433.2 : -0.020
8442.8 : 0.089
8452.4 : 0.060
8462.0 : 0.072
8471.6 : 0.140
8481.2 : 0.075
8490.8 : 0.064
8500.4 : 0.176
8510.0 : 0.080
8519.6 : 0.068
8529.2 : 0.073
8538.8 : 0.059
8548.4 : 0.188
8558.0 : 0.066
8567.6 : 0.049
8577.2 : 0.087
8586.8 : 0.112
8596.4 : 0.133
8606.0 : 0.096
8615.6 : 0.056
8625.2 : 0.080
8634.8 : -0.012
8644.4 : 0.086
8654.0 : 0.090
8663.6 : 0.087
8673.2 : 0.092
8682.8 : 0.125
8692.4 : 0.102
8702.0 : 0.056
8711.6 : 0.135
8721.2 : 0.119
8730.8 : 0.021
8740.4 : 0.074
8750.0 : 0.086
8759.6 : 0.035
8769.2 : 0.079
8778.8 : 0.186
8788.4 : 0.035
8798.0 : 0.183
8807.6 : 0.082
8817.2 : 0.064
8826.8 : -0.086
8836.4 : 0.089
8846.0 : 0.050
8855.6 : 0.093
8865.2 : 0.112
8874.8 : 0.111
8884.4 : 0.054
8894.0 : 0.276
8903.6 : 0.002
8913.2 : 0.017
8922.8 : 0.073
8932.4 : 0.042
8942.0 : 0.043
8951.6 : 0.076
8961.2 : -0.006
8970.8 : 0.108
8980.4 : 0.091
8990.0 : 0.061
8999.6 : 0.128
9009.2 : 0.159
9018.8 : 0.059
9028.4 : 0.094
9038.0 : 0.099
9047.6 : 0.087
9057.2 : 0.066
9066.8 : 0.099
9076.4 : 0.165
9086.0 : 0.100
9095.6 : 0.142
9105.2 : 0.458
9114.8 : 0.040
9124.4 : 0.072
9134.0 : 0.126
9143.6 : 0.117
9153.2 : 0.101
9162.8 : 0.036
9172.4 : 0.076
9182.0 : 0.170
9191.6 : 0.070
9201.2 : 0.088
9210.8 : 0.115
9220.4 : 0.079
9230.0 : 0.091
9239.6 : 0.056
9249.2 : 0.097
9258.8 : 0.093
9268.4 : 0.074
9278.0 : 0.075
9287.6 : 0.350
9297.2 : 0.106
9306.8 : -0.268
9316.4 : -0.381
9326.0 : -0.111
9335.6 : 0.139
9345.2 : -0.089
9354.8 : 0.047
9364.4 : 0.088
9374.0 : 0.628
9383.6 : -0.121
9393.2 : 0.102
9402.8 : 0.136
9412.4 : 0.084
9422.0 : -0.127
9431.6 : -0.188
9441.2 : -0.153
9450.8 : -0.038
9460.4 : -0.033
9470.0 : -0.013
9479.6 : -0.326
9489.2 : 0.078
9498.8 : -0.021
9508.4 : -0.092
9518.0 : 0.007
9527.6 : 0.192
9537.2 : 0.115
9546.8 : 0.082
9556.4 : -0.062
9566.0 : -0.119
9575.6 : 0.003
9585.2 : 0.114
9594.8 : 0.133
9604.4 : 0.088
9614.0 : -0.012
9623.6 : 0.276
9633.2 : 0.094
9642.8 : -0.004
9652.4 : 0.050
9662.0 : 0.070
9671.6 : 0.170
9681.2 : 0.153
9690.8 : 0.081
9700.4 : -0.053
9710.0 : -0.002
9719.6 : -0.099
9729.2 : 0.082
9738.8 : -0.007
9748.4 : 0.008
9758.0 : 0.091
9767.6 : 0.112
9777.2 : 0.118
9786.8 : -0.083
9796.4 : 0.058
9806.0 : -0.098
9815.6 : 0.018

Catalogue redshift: 0.872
